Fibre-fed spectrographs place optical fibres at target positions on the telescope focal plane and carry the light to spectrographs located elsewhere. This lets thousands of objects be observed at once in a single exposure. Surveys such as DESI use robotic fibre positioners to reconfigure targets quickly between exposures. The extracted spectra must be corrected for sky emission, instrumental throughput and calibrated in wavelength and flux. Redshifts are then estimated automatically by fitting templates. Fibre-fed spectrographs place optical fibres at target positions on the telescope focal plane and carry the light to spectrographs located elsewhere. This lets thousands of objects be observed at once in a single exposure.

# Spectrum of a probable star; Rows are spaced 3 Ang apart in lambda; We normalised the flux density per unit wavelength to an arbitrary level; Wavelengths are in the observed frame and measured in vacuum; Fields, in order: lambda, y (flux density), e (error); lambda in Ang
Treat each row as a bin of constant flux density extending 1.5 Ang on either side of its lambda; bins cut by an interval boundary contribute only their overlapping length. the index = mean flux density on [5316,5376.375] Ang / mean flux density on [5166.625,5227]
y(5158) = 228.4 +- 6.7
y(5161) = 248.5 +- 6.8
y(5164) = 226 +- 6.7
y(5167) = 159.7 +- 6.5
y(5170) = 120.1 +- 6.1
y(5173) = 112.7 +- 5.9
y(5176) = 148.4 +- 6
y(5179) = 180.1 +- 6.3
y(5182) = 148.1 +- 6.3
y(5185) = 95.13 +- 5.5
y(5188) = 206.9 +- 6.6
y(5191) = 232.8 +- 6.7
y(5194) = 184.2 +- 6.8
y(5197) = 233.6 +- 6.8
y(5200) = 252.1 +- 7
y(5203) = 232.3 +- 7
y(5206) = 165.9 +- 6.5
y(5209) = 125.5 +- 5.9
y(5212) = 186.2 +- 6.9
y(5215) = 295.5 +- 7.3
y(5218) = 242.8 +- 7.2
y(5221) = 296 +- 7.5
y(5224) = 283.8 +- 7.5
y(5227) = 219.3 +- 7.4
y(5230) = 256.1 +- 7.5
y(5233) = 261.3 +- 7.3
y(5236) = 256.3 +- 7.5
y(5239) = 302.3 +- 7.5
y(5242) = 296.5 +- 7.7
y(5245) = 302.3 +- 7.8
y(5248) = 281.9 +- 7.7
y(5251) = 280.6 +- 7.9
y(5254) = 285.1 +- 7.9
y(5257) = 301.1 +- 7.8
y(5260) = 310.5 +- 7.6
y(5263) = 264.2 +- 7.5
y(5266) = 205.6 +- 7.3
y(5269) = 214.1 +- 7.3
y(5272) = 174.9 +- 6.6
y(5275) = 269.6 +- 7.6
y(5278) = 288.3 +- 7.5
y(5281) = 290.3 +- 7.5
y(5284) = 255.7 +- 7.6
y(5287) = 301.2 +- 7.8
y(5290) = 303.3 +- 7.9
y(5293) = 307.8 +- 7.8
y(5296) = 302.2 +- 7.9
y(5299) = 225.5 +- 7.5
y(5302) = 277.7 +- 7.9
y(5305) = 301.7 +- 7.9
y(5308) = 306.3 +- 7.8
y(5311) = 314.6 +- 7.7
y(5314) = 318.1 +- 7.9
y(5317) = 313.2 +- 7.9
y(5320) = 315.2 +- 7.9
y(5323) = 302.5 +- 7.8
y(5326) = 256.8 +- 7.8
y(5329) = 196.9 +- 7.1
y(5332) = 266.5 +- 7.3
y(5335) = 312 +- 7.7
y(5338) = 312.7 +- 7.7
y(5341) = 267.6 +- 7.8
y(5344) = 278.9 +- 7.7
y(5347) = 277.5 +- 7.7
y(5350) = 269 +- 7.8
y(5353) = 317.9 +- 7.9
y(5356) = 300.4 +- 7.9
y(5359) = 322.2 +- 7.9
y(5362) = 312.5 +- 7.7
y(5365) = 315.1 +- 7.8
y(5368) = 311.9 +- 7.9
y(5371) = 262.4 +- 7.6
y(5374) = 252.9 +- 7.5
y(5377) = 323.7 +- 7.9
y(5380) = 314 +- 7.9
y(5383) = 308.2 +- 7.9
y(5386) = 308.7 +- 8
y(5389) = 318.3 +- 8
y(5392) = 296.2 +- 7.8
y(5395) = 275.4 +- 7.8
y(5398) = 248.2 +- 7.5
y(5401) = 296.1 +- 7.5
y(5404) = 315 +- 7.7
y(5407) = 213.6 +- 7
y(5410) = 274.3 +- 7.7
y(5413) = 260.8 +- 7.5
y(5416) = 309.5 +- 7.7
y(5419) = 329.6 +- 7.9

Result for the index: 1.47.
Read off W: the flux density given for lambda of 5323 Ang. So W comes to 302.5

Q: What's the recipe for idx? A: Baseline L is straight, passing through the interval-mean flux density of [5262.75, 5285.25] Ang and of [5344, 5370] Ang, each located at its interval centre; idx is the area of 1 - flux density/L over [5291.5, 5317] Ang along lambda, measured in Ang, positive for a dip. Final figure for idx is -2.9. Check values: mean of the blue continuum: 244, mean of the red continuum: 301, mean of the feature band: 295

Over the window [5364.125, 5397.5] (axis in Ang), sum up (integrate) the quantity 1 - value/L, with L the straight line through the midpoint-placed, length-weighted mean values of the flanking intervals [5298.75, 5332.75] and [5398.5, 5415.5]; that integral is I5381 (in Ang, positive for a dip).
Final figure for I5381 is -2.5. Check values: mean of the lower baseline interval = 285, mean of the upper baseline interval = 273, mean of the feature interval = 297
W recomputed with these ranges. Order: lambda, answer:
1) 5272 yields 174.9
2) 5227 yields 219.3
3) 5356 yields 300.4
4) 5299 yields 225.5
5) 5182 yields 148.1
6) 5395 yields 275.4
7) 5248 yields 281.9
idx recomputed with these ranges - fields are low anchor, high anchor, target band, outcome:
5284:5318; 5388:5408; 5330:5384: -1.5 Ang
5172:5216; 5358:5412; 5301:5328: -4.9 Ang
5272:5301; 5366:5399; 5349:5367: -1.1 Ang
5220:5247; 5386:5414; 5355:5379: -1.9 Ang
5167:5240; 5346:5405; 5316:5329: -0.7 Ang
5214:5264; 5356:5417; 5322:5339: 0.8 Ang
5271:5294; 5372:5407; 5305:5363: -1.9 Ang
